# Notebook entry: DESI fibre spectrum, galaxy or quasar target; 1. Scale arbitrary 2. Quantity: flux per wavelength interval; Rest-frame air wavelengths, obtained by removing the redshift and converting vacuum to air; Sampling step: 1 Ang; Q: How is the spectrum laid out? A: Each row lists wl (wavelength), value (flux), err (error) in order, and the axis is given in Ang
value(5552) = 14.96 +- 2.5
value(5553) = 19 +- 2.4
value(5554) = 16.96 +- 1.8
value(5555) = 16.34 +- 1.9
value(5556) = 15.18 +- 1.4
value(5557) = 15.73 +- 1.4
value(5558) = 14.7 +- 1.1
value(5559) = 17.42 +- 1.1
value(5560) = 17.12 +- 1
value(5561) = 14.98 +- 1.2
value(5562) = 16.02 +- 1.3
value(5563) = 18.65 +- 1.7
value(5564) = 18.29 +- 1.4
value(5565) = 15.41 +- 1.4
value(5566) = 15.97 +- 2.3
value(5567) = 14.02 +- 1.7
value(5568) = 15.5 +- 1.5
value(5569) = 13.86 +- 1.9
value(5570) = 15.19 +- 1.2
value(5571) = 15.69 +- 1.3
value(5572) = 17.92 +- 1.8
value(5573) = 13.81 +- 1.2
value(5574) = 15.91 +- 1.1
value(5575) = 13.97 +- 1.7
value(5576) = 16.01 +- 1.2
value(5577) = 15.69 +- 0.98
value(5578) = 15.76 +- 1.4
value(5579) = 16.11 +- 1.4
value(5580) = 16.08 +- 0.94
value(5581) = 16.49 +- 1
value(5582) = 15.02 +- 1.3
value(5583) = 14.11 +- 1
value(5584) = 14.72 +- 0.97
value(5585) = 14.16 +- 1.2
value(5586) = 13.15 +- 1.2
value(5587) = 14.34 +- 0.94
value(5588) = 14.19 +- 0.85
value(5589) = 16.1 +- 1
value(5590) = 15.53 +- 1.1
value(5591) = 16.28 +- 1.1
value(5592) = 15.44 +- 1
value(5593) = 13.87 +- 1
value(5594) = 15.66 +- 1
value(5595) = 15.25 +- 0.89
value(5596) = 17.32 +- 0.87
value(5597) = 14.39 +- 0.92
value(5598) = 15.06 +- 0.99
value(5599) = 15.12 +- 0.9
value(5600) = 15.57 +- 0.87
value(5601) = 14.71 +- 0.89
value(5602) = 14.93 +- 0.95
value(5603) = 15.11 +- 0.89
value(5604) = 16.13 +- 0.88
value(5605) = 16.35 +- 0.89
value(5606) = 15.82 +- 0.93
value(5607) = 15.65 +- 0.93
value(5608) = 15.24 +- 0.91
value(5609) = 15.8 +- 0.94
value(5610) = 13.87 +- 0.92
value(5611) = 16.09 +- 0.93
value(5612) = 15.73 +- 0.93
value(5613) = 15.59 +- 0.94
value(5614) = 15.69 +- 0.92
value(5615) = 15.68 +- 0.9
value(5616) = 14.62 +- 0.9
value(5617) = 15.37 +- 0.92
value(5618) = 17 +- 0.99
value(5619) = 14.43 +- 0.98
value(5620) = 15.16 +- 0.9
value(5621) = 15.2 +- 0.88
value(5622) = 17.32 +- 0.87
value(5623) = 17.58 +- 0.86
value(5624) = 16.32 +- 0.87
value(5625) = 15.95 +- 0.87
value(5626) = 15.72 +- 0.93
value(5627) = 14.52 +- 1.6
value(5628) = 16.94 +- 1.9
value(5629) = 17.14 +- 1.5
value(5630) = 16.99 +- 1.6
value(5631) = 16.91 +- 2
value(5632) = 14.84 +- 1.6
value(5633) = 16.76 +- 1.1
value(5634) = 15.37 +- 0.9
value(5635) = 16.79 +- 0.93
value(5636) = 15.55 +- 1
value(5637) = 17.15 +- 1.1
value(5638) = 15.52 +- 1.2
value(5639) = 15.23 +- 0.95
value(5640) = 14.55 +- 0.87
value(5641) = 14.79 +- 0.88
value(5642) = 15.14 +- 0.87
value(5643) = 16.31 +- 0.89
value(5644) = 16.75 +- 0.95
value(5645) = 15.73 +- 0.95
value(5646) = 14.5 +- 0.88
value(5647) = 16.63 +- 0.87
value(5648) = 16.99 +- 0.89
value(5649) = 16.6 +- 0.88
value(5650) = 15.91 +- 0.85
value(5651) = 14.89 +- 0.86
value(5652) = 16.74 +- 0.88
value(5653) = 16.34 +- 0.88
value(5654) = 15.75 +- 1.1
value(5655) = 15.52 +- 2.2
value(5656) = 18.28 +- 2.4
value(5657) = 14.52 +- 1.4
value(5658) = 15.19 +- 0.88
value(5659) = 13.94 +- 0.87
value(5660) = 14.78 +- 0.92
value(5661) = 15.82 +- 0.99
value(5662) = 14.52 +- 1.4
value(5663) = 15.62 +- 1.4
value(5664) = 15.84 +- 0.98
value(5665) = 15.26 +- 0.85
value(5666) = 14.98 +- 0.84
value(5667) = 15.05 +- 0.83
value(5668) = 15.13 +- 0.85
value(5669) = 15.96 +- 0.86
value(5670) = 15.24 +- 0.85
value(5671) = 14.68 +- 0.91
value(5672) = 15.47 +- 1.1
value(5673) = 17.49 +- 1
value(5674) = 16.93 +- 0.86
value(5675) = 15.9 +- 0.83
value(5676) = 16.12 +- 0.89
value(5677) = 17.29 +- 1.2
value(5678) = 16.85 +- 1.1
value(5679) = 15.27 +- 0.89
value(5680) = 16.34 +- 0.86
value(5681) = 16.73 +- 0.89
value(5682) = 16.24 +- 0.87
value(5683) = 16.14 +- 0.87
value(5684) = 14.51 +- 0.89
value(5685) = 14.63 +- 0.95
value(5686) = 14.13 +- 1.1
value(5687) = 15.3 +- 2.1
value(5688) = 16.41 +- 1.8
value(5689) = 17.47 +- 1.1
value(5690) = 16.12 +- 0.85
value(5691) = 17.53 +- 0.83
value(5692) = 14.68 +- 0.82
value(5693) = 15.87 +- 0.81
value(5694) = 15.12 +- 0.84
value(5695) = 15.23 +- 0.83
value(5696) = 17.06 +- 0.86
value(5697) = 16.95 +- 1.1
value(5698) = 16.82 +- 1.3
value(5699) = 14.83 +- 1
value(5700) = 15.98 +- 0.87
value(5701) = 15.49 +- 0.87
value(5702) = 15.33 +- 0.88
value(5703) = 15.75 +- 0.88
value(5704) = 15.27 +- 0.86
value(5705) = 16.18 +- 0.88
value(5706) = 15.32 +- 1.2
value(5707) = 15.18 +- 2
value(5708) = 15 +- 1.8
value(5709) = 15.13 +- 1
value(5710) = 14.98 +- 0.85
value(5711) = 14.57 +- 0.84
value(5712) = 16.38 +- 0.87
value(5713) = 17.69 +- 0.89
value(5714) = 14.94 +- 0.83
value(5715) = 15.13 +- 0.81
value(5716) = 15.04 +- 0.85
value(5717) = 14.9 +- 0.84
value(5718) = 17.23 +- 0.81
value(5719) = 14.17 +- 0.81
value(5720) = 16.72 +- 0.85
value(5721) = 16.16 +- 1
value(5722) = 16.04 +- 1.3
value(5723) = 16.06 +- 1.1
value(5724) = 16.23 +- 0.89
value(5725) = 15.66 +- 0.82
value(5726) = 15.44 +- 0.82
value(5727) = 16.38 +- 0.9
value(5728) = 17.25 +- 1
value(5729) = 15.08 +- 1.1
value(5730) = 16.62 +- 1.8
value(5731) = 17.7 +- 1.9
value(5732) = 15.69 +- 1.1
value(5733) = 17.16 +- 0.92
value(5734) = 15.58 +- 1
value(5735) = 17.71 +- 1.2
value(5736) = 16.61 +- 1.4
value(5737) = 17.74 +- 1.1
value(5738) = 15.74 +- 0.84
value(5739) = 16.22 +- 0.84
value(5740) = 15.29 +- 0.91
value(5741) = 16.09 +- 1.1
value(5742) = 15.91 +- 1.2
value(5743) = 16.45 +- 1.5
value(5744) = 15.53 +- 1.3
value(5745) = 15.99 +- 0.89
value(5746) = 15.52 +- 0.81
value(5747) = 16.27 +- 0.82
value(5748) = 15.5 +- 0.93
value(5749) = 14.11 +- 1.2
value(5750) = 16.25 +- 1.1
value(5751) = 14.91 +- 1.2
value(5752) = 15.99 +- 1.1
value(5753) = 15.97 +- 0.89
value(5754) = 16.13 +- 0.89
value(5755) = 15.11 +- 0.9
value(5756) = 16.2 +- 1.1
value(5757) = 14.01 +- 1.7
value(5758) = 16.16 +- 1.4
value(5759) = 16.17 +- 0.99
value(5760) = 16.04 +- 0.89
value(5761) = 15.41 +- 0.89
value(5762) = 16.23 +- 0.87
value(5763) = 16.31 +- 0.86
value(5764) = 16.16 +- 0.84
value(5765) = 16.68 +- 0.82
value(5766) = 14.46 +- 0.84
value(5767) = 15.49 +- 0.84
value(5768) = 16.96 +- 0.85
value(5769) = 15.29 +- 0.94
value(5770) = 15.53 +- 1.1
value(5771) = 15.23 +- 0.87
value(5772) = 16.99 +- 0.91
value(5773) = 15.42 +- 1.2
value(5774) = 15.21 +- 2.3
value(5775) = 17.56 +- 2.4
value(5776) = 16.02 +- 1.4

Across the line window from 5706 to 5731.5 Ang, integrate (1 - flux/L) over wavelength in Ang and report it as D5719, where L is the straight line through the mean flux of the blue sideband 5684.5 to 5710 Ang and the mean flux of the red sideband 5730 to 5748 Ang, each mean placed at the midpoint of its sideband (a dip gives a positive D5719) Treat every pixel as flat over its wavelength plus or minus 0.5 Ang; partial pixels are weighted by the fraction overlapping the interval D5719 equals 0.3 Ang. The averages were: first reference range 15.7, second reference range 16.3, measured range 15.8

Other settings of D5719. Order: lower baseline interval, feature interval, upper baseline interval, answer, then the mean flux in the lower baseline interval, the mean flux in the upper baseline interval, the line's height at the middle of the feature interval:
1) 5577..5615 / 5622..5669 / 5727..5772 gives -0.9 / 15.3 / 16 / 15.5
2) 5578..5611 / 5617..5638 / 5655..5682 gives -0.9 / 15.3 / 15.7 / 15.5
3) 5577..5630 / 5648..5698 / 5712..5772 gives -0.3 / 15.5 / 15.9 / 15.7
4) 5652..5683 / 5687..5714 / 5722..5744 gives 0.4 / 15.8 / 16.3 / 16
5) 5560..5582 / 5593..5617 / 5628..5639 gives 1.0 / 15.8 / 16.3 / 16.1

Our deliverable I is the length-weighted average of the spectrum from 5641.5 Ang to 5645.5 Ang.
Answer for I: 16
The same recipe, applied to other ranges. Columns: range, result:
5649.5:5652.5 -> 15.8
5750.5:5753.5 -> 15.6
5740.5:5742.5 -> 16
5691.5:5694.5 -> 15.2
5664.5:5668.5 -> 15.1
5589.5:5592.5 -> 15.8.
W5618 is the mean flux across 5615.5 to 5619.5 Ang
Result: 15.4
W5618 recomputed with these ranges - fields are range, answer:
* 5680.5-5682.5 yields 16.5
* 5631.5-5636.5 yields 15.9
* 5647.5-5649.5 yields 16.8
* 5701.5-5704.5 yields 15.4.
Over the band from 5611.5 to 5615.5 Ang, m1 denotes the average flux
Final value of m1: 15.7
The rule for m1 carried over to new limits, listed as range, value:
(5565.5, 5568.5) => 15.2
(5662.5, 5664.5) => 15.7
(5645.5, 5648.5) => 16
